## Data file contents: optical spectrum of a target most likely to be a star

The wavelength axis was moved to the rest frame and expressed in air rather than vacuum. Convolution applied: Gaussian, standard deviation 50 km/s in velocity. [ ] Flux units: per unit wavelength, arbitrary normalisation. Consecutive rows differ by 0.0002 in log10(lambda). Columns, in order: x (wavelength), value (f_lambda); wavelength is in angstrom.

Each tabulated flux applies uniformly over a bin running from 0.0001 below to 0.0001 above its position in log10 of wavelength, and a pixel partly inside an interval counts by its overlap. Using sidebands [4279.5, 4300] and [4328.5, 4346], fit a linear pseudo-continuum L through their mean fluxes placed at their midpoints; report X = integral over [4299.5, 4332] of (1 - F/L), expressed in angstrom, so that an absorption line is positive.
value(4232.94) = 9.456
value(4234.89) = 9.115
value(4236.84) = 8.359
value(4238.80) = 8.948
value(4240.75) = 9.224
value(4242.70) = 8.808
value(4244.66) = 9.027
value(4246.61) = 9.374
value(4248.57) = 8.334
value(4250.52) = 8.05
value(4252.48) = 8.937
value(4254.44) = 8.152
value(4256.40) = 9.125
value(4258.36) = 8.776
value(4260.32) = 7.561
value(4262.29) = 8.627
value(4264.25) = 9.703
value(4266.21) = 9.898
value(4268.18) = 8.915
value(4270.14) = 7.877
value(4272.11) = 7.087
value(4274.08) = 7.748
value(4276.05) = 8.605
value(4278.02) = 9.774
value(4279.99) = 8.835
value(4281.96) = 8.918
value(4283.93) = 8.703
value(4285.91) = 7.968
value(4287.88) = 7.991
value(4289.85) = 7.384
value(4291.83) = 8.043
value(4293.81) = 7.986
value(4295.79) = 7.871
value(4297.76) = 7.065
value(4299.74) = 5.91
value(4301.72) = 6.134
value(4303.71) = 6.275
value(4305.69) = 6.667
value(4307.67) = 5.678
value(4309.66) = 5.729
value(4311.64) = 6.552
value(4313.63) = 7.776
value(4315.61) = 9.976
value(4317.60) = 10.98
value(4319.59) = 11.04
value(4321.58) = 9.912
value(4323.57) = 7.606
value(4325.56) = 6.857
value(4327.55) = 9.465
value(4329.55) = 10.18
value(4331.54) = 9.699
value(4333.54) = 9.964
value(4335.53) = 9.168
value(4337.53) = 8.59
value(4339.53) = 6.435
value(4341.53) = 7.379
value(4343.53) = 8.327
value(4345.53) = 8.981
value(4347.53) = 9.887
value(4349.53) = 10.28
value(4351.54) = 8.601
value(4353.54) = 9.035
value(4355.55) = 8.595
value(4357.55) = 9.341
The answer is 1.3 angstrom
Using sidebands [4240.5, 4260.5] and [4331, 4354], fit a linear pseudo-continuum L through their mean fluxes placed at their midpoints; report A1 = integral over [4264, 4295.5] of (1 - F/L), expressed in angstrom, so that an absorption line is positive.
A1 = 1.1 angstrom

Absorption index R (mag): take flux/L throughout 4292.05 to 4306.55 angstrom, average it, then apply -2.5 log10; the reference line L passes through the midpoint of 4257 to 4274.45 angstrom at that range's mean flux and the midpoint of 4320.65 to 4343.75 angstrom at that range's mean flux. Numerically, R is 0.23 mag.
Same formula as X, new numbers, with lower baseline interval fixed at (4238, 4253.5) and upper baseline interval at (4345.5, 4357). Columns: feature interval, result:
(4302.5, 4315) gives 3.5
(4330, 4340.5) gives 0.4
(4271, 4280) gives 0.6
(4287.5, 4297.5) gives 1.4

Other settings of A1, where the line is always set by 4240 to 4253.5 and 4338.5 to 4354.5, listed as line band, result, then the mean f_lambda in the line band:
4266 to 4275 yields 0.6 angstrom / 8.17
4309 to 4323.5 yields -0.3 angstrom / 8.85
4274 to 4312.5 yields 5.5 angstrom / 7.49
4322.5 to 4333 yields -0.2 angstrom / 8.82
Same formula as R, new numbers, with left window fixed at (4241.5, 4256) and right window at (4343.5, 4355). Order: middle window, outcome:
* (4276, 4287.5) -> 0.01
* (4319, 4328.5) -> 0.02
